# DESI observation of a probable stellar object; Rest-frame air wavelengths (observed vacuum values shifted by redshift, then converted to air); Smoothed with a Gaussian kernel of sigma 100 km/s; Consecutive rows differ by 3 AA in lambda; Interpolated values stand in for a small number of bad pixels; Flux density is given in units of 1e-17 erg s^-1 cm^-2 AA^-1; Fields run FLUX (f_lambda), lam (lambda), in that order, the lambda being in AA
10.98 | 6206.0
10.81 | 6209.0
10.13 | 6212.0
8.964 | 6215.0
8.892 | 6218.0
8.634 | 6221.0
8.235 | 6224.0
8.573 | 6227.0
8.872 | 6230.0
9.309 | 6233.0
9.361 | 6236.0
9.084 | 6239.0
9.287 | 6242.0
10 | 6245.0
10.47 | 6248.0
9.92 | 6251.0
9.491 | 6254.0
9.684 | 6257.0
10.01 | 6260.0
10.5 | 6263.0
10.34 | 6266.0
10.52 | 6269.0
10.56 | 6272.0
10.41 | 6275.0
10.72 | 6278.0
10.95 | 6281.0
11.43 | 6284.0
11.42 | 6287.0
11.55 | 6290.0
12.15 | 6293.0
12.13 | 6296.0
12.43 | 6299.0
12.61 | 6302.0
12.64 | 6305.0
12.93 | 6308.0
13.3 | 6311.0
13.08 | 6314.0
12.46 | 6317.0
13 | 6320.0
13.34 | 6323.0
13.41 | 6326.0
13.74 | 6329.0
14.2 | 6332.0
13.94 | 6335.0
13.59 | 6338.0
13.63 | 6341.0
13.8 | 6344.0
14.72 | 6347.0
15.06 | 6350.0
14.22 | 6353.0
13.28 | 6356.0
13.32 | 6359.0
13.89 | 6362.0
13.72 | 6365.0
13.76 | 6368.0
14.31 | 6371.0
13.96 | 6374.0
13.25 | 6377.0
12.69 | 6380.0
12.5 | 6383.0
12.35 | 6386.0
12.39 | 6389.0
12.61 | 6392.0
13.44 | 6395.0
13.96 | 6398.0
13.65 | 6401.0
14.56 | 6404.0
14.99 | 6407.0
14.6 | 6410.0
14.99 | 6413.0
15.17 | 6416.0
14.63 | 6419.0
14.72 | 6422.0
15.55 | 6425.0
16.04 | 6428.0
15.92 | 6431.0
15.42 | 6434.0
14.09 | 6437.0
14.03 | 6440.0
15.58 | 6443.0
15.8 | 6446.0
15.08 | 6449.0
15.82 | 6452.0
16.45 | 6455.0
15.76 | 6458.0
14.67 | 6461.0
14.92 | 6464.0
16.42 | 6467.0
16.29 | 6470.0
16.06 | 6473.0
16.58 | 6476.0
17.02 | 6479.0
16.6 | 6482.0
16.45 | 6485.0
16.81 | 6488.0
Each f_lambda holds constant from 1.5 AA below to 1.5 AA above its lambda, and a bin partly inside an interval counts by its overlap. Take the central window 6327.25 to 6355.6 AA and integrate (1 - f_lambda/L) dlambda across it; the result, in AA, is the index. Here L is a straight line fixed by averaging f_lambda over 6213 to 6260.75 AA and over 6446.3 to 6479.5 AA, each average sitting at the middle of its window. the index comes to -4.0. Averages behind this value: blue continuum 9.3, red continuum 15.9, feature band 14.1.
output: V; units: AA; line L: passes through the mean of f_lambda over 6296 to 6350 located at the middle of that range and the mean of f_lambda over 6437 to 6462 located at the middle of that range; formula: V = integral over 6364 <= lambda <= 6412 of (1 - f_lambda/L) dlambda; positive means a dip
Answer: 2.7 AA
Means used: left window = 13.4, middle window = 13.6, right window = 15.3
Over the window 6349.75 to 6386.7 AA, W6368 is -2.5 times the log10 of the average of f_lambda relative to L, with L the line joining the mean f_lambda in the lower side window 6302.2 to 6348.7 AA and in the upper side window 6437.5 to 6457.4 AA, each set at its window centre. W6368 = 0.05 mag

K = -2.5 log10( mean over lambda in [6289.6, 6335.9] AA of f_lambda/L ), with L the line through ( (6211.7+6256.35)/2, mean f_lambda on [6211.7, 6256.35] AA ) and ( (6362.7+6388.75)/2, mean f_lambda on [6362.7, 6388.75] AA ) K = -0.13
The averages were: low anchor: 9.27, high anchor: 13.3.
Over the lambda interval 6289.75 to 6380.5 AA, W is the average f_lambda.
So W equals 13.4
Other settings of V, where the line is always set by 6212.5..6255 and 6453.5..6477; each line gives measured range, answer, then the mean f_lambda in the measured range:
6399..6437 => -1.2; 15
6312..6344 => -4.0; 13.5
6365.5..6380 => -0.5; 13.7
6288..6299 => -1.0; 12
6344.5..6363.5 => -2.1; 14.1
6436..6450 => 0.3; 14.9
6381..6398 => 1.2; 12.8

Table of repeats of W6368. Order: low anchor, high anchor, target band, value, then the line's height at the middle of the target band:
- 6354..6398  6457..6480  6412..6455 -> -0.02 mag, 14.9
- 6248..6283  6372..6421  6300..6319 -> -0.12 mag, 11.5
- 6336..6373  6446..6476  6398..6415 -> 0.02 mag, 14.8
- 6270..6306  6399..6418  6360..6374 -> -0.03 mag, 13.6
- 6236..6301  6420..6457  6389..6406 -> 0.05 mag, 14.2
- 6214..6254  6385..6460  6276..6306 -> -0.08 mag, 10.9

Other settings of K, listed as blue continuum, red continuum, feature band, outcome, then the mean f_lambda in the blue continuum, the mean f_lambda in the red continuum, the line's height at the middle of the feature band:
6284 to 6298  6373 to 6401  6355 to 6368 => -0.073 mag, 11.8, 13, 12.7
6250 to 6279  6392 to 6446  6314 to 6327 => -0.103 mag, 10.2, 14.8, 11.9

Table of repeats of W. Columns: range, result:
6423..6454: 15.3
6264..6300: 11.2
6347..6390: 13.5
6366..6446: 14.2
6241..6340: 11.7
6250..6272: 10.1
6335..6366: 13.9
